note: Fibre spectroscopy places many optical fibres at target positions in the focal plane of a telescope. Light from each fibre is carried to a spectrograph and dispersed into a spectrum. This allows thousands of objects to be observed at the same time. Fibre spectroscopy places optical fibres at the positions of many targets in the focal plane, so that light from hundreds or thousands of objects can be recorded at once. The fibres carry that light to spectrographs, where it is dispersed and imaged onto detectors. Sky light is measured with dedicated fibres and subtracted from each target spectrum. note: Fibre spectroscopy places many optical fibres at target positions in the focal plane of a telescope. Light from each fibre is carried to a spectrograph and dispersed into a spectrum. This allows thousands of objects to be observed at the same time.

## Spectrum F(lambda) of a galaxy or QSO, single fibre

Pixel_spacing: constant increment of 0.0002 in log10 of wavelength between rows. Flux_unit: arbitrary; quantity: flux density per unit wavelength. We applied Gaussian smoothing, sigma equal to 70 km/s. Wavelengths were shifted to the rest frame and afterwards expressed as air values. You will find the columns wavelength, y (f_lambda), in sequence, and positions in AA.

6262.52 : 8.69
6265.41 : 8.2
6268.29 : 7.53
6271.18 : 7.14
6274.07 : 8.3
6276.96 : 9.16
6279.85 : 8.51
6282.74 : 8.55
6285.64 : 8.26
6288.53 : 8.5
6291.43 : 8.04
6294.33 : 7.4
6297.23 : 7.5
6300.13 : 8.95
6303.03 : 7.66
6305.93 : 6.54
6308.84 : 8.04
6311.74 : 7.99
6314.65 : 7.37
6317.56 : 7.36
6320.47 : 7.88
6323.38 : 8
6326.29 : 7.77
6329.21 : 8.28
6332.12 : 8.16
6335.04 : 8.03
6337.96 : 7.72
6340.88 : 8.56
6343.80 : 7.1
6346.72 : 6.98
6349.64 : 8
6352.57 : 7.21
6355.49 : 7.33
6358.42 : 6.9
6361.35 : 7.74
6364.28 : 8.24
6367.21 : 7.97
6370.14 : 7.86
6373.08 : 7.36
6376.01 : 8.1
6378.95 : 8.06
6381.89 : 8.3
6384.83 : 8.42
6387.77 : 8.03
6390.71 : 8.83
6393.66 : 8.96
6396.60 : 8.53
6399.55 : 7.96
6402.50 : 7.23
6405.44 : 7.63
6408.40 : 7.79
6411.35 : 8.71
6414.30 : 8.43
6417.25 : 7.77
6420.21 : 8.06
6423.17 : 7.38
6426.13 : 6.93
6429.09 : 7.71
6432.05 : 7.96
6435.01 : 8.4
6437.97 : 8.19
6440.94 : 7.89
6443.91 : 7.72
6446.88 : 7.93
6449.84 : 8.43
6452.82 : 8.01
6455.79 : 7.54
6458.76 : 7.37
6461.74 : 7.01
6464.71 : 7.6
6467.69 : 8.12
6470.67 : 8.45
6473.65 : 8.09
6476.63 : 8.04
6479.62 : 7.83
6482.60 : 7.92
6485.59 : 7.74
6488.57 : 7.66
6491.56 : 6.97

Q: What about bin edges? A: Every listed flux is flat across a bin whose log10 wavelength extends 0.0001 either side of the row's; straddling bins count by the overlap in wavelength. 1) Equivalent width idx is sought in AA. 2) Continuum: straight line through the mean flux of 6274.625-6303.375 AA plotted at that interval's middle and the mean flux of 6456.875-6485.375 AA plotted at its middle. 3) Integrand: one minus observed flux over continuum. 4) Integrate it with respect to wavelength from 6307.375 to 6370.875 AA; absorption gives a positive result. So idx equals 3.1 AA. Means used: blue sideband 8.28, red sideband 7.82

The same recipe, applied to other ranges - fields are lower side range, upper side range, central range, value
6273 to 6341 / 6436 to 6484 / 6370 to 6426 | -0.80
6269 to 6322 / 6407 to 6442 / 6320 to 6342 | -0.29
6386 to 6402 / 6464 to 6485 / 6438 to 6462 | 0.95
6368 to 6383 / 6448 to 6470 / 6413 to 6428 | 0.25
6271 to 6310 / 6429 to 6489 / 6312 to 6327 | 0.64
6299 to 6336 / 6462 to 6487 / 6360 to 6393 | -0.98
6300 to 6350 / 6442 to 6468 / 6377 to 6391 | -0.95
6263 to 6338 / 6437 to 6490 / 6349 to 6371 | 0.81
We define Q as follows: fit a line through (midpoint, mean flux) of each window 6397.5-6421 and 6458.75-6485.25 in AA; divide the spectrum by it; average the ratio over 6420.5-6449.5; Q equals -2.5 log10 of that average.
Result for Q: 0.01 mag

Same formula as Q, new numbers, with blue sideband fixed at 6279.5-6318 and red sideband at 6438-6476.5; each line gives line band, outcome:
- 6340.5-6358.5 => 0.07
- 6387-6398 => -0.10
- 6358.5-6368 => 0.01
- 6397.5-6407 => 0.03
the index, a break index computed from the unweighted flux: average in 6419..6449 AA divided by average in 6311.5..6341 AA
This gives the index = 1.0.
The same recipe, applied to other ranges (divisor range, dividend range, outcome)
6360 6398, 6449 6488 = 0.96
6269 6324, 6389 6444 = 1.01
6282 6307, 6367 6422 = 1.02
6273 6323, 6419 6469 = 0.97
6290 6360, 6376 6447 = 1.04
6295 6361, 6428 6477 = 1.03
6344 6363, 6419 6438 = 1.06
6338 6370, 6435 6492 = 1.03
